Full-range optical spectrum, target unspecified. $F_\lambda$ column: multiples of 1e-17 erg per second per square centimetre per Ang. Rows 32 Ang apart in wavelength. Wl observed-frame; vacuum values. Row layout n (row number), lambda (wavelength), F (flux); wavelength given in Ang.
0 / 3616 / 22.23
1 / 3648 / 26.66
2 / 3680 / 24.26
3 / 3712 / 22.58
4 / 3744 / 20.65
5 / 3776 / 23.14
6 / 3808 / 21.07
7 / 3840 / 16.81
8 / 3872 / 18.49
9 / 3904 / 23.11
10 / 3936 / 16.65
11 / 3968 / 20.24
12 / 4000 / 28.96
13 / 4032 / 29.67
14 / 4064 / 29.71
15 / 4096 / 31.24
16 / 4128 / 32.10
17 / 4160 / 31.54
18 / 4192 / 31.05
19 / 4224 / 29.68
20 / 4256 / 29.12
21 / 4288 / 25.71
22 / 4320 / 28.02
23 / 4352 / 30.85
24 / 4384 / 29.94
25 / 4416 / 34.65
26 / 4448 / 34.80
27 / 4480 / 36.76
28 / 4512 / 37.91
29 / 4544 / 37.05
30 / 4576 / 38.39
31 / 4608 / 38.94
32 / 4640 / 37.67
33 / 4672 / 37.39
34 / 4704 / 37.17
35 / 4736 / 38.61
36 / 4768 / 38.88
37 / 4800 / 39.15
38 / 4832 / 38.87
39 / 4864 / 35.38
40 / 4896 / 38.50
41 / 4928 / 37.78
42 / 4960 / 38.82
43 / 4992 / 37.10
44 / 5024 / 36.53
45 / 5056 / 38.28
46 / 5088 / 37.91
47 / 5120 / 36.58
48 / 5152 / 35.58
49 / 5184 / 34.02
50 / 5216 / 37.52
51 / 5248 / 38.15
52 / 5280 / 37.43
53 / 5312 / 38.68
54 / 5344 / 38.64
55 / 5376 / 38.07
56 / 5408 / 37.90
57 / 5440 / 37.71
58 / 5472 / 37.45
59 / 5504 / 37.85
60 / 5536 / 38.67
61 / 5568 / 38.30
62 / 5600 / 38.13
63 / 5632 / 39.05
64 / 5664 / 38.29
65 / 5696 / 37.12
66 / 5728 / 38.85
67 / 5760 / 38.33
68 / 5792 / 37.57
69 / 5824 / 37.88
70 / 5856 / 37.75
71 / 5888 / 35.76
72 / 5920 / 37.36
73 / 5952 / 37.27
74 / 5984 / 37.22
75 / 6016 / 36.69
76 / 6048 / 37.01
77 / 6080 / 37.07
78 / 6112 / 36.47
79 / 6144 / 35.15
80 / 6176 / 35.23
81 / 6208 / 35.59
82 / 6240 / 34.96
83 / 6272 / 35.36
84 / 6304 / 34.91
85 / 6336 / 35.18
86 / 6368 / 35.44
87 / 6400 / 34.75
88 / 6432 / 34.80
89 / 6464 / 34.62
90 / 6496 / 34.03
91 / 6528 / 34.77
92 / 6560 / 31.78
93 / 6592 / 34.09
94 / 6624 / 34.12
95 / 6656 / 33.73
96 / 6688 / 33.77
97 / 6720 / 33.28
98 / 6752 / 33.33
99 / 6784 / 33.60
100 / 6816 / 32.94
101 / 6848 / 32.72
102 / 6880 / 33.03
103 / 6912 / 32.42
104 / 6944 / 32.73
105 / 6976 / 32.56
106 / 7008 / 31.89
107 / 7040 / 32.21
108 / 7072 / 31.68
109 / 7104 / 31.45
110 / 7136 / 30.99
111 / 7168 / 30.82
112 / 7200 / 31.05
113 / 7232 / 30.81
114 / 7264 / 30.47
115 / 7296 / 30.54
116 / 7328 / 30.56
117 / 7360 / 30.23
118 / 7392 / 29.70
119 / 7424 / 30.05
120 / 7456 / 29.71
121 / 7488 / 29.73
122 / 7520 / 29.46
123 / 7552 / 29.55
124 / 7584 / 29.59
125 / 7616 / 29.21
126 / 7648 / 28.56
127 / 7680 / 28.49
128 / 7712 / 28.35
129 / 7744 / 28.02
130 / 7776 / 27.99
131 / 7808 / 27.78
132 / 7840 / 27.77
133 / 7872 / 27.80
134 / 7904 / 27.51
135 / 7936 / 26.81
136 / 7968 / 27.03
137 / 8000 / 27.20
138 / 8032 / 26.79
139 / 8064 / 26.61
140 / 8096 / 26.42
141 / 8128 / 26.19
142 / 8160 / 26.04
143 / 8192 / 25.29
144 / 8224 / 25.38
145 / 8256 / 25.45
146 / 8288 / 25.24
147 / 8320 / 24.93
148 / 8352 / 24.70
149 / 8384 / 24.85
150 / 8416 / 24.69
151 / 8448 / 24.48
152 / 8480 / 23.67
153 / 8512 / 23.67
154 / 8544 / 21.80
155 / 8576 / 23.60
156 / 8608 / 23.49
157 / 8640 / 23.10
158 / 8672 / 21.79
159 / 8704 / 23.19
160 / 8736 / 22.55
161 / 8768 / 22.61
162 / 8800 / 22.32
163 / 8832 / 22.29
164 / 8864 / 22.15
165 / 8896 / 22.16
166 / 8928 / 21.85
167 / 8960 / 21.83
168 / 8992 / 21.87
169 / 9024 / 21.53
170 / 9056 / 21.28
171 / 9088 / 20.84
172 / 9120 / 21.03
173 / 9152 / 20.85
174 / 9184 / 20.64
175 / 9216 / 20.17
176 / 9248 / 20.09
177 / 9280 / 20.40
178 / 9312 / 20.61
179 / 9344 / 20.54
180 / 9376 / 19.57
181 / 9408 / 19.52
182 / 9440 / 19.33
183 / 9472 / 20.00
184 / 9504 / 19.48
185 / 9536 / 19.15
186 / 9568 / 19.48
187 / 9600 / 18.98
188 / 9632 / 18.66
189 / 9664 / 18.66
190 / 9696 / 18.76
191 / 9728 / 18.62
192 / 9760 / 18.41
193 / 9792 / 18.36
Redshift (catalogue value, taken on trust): 0.00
